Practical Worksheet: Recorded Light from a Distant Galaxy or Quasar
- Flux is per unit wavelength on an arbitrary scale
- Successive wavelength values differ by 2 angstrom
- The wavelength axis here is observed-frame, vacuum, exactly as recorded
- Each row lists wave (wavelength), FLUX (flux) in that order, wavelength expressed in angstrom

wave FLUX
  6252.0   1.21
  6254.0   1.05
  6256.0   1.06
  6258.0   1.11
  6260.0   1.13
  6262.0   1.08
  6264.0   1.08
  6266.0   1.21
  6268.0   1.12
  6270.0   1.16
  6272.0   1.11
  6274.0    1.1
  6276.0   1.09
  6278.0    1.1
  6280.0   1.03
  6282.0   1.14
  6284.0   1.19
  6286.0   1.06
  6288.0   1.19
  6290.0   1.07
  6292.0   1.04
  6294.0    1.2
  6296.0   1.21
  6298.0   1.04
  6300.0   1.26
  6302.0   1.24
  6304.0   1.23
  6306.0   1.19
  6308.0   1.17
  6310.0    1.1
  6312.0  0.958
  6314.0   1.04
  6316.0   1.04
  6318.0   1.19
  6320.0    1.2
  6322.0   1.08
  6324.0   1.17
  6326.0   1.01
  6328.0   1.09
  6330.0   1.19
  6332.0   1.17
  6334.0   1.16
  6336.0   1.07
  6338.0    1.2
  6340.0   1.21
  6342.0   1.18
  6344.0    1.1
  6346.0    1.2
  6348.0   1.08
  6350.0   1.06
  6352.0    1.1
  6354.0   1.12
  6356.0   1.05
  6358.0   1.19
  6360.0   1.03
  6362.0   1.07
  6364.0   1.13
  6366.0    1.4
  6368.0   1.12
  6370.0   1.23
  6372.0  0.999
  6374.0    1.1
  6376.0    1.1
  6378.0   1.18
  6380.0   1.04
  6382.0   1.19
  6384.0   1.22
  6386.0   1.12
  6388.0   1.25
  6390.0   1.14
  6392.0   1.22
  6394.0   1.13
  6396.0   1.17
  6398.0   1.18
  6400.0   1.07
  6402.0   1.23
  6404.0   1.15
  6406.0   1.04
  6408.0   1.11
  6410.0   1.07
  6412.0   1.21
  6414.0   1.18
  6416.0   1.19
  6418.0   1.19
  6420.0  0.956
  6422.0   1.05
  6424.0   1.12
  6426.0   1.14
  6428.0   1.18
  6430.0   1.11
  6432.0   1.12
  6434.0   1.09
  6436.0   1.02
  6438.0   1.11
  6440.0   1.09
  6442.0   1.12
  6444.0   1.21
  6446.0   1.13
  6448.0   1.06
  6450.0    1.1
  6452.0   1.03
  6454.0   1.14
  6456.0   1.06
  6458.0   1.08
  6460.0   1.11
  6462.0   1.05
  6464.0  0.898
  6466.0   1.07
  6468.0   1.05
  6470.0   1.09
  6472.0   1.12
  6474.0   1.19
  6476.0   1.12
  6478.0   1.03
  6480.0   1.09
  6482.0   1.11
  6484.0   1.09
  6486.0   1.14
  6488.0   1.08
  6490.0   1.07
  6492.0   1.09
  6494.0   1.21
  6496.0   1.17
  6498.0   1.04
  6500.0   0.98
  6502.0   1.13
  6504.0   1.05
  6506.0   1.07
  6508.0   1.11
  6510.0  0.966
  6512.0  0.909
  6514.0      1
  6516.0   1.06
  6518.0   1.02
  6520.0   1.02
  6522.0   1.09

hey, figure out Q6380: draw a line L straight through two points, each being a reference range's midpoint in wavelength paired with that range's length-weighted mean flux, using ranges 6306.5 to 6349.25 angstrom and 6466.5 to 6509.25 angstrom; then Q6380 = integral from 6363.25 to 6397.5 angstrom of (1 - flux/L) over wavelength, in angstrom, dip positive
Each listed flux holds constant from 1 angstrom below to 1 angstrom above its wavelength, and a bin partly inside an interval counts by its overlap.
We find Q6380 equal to -1.4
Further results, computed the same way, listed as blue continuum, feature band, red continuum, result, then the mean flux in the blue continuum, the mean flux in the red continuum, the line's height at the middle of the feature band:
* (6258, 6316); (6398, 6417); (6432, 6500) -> -0.7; 1.12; 1.09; 1.1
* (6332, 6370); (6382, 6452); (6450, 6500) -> -1.2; 1.14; 1.09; 1.11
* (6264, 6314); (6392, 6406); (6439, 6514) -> -0.6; 1.13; 1.08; 1.1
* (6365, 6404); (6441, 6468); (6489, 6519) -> 0.5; 1.16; 1.06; 1.1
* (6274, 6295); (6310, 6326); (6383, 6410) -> 0.5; 1.11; 1.15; 1.12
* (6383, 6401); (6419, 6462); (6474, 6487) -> 1.4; 1.17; 1.1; 1.13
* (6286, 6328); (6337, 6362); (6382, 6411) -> 0.3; 1.13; 1.15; 1.14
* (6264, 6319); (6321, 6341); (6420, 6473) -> -0.3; 1.13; 1.09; 1.12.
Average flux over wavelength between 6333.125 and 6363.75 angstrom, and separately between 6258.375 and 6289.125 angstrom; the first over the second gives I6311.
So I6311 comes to 1.00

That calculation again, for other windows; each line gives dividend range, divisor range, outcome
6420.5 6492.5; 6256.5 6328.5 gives 0.97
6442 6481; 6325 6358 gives 0.96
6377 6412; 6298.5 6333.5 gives 1.01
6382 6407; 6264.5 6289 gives 1.03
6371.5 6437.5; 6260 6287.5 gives 1.01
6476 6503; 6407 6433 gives 0.97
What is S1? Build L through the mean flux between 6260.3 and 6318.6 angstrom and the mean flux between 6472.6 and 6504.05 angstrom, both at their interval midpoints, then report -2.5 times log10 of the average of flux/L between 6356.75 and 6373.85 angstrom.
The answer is -0.03 mag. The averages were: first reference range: 1.13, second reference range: 1.1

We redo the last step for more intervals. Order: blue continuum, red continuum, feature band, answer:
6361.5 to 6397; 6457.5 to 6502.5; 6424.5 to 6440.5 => 0.011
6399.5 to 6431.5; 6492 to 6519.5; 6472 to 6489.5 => -0.031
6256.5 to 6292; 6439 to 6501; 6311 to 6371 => -0.022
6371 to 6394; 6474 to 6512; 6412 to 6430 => -0.008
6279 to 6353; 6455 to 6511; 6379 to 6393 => -0.056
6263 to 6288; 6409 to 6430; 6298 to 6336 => -0.012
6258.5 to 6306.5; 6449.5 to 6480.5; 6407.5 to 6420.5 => -0.043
